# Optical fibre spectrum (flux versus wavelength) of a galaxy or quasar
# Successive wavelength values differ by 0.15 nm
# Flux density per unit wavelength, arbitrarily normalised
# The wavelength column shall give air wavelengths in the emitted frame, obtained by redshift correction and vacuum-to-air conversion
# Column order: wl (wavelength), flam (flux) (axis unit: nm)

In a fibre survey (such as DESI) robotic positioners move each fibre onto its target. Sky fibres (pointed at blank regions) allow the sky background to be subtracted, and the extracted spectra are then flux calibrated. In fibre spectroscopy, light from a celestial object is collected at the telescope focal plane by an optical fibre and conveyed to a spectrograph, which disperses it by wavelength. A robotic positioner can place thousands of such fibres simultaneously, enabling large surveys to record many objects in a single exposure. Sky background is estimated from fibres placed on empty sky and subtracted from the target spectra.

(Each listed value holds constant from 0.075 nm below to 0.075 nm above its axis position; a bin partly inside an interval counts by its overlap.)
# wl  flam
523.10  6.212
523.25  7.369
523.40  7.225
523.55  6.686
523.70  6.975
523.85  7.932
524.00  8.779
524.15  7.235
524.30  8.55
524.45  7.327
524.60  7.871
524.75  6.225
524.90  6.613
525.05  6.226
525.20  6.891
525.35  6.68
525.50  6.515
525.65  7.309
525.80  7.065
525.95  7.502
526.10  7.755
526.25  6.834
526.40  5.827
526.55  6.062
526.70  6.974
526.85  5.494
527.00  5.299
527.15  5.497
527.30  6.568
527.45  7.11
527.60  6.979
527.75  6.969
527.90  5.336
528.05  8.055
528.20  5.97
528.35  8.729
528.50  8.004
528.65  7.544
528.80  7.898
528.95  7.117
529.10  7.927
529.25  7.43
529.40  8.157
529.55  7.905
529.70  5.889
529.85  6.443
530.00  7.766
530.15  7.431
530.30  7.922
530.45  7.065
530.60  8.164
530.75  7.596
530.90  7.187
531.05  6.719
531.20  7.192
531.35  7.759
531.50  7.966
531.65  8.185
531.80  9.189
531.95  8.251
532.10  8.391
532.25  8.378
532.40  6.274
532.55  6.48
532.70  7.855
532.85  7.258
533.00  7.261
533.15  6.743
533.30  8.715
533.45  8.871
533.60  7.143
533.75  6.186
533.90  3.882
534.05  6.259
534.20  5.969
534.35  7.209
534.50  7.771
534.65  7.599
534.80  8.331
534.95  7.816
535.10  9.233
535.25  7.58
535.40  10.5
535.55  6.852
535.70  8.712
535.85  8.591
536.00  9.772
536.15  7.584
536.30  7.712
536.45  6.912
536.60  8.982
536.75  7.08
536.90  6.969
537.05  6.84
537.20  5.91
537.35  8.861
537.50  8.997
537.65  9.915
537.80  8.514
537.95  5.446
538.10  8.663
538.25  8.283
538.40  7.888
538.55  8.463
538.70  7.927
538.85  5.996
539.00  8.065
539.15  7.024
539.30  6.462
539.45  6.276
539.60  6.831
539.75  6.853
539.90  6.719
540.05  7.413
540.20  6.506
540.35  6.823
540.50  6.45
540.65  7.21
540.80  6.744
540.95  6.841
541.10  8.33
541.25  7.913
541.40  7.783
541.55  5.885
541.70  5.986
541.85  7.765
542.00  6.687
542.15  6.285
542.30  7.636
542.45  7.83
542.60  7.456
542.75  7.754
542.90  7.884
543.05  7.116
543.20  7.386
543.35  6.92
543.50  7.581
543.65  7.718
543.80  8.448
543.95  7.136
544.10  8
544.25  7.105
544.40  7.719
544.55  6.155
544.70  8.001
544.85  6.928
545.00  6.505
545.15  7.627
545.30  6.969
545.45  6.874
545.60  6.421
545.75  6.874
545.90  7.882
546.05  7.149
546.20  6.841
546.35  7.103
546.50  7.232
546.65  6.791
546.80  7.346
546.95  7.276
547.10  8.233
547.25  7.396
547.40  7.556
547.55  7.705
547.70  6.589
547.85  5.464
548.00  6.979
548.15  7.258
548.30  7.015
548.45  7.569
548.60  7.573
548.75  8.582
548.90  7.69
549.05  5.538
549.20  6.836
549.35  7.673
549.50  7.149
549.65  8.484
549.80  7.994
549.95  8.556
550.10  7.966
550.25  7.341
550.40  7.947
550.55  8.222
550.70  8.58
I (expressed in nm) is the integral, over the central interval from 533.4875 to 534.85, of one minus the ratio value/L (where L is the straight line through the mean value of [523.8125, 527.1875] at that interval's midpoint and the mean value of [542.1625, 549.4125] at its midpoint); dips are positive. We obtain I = 0.06 nm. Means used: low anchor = 6.89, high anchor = 7.27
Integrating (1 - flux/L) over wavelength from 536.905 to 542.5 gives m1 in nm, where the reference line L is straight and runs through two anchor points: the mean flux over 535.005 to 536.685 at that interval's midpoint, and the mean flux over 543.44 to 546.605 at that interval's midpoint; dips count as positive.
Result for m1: 0.44 nm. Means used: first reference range 8.39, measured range 7.29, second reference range 7.24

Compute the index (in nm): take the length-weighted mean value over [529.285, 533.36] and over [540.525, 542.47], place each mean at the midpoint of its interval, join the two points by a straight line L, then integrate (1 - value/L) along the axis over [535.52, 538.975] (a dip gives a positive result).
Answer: -0.28 nm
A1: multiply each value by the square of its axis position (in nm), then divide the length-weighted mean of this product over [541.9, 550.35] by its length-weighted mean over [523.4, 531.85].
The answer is 1.09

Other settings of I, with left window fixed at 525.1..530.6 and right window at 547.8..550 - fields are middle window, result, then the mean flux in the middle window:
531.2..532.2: -0.16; 8.21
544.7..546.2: 0.05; 7.06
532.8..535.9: -0.18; 7.54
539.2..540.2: 0.06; 6.75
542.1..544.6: -0.06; 7.44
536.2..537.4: -0.04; 7.38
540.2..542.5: 0.06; 7.05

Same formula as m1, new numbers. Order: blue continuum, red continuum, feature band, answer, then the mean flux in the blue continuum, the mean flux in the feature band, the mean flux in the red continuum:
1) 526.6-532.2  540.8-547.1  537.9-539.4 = -0.034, 7.3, 7.44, 7.25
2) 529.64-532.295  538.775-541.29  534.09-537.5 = -0.276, 7.64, 7.86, 6.95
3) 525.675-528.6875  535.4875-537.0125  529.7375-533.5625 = -0.151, 6.78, 7.62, 7.9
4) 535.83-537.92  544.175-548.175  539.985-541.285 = 0.087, 7.98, 7.11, 7.11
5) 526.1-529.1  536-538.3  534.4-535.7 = -0.104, 6.81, 8.22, 7.84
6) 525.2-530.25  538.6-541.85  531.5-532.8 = -0.166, 6.97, 7.87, 6.98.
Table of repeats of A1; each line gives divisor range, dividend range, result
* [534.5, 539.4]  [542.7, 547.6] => 0.95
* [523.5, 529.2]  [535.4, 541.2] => 1.13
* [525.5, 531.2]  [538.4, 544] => 1.07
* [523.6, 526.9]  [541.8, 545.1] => 1.12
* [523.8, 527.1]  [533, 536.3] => 1.15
